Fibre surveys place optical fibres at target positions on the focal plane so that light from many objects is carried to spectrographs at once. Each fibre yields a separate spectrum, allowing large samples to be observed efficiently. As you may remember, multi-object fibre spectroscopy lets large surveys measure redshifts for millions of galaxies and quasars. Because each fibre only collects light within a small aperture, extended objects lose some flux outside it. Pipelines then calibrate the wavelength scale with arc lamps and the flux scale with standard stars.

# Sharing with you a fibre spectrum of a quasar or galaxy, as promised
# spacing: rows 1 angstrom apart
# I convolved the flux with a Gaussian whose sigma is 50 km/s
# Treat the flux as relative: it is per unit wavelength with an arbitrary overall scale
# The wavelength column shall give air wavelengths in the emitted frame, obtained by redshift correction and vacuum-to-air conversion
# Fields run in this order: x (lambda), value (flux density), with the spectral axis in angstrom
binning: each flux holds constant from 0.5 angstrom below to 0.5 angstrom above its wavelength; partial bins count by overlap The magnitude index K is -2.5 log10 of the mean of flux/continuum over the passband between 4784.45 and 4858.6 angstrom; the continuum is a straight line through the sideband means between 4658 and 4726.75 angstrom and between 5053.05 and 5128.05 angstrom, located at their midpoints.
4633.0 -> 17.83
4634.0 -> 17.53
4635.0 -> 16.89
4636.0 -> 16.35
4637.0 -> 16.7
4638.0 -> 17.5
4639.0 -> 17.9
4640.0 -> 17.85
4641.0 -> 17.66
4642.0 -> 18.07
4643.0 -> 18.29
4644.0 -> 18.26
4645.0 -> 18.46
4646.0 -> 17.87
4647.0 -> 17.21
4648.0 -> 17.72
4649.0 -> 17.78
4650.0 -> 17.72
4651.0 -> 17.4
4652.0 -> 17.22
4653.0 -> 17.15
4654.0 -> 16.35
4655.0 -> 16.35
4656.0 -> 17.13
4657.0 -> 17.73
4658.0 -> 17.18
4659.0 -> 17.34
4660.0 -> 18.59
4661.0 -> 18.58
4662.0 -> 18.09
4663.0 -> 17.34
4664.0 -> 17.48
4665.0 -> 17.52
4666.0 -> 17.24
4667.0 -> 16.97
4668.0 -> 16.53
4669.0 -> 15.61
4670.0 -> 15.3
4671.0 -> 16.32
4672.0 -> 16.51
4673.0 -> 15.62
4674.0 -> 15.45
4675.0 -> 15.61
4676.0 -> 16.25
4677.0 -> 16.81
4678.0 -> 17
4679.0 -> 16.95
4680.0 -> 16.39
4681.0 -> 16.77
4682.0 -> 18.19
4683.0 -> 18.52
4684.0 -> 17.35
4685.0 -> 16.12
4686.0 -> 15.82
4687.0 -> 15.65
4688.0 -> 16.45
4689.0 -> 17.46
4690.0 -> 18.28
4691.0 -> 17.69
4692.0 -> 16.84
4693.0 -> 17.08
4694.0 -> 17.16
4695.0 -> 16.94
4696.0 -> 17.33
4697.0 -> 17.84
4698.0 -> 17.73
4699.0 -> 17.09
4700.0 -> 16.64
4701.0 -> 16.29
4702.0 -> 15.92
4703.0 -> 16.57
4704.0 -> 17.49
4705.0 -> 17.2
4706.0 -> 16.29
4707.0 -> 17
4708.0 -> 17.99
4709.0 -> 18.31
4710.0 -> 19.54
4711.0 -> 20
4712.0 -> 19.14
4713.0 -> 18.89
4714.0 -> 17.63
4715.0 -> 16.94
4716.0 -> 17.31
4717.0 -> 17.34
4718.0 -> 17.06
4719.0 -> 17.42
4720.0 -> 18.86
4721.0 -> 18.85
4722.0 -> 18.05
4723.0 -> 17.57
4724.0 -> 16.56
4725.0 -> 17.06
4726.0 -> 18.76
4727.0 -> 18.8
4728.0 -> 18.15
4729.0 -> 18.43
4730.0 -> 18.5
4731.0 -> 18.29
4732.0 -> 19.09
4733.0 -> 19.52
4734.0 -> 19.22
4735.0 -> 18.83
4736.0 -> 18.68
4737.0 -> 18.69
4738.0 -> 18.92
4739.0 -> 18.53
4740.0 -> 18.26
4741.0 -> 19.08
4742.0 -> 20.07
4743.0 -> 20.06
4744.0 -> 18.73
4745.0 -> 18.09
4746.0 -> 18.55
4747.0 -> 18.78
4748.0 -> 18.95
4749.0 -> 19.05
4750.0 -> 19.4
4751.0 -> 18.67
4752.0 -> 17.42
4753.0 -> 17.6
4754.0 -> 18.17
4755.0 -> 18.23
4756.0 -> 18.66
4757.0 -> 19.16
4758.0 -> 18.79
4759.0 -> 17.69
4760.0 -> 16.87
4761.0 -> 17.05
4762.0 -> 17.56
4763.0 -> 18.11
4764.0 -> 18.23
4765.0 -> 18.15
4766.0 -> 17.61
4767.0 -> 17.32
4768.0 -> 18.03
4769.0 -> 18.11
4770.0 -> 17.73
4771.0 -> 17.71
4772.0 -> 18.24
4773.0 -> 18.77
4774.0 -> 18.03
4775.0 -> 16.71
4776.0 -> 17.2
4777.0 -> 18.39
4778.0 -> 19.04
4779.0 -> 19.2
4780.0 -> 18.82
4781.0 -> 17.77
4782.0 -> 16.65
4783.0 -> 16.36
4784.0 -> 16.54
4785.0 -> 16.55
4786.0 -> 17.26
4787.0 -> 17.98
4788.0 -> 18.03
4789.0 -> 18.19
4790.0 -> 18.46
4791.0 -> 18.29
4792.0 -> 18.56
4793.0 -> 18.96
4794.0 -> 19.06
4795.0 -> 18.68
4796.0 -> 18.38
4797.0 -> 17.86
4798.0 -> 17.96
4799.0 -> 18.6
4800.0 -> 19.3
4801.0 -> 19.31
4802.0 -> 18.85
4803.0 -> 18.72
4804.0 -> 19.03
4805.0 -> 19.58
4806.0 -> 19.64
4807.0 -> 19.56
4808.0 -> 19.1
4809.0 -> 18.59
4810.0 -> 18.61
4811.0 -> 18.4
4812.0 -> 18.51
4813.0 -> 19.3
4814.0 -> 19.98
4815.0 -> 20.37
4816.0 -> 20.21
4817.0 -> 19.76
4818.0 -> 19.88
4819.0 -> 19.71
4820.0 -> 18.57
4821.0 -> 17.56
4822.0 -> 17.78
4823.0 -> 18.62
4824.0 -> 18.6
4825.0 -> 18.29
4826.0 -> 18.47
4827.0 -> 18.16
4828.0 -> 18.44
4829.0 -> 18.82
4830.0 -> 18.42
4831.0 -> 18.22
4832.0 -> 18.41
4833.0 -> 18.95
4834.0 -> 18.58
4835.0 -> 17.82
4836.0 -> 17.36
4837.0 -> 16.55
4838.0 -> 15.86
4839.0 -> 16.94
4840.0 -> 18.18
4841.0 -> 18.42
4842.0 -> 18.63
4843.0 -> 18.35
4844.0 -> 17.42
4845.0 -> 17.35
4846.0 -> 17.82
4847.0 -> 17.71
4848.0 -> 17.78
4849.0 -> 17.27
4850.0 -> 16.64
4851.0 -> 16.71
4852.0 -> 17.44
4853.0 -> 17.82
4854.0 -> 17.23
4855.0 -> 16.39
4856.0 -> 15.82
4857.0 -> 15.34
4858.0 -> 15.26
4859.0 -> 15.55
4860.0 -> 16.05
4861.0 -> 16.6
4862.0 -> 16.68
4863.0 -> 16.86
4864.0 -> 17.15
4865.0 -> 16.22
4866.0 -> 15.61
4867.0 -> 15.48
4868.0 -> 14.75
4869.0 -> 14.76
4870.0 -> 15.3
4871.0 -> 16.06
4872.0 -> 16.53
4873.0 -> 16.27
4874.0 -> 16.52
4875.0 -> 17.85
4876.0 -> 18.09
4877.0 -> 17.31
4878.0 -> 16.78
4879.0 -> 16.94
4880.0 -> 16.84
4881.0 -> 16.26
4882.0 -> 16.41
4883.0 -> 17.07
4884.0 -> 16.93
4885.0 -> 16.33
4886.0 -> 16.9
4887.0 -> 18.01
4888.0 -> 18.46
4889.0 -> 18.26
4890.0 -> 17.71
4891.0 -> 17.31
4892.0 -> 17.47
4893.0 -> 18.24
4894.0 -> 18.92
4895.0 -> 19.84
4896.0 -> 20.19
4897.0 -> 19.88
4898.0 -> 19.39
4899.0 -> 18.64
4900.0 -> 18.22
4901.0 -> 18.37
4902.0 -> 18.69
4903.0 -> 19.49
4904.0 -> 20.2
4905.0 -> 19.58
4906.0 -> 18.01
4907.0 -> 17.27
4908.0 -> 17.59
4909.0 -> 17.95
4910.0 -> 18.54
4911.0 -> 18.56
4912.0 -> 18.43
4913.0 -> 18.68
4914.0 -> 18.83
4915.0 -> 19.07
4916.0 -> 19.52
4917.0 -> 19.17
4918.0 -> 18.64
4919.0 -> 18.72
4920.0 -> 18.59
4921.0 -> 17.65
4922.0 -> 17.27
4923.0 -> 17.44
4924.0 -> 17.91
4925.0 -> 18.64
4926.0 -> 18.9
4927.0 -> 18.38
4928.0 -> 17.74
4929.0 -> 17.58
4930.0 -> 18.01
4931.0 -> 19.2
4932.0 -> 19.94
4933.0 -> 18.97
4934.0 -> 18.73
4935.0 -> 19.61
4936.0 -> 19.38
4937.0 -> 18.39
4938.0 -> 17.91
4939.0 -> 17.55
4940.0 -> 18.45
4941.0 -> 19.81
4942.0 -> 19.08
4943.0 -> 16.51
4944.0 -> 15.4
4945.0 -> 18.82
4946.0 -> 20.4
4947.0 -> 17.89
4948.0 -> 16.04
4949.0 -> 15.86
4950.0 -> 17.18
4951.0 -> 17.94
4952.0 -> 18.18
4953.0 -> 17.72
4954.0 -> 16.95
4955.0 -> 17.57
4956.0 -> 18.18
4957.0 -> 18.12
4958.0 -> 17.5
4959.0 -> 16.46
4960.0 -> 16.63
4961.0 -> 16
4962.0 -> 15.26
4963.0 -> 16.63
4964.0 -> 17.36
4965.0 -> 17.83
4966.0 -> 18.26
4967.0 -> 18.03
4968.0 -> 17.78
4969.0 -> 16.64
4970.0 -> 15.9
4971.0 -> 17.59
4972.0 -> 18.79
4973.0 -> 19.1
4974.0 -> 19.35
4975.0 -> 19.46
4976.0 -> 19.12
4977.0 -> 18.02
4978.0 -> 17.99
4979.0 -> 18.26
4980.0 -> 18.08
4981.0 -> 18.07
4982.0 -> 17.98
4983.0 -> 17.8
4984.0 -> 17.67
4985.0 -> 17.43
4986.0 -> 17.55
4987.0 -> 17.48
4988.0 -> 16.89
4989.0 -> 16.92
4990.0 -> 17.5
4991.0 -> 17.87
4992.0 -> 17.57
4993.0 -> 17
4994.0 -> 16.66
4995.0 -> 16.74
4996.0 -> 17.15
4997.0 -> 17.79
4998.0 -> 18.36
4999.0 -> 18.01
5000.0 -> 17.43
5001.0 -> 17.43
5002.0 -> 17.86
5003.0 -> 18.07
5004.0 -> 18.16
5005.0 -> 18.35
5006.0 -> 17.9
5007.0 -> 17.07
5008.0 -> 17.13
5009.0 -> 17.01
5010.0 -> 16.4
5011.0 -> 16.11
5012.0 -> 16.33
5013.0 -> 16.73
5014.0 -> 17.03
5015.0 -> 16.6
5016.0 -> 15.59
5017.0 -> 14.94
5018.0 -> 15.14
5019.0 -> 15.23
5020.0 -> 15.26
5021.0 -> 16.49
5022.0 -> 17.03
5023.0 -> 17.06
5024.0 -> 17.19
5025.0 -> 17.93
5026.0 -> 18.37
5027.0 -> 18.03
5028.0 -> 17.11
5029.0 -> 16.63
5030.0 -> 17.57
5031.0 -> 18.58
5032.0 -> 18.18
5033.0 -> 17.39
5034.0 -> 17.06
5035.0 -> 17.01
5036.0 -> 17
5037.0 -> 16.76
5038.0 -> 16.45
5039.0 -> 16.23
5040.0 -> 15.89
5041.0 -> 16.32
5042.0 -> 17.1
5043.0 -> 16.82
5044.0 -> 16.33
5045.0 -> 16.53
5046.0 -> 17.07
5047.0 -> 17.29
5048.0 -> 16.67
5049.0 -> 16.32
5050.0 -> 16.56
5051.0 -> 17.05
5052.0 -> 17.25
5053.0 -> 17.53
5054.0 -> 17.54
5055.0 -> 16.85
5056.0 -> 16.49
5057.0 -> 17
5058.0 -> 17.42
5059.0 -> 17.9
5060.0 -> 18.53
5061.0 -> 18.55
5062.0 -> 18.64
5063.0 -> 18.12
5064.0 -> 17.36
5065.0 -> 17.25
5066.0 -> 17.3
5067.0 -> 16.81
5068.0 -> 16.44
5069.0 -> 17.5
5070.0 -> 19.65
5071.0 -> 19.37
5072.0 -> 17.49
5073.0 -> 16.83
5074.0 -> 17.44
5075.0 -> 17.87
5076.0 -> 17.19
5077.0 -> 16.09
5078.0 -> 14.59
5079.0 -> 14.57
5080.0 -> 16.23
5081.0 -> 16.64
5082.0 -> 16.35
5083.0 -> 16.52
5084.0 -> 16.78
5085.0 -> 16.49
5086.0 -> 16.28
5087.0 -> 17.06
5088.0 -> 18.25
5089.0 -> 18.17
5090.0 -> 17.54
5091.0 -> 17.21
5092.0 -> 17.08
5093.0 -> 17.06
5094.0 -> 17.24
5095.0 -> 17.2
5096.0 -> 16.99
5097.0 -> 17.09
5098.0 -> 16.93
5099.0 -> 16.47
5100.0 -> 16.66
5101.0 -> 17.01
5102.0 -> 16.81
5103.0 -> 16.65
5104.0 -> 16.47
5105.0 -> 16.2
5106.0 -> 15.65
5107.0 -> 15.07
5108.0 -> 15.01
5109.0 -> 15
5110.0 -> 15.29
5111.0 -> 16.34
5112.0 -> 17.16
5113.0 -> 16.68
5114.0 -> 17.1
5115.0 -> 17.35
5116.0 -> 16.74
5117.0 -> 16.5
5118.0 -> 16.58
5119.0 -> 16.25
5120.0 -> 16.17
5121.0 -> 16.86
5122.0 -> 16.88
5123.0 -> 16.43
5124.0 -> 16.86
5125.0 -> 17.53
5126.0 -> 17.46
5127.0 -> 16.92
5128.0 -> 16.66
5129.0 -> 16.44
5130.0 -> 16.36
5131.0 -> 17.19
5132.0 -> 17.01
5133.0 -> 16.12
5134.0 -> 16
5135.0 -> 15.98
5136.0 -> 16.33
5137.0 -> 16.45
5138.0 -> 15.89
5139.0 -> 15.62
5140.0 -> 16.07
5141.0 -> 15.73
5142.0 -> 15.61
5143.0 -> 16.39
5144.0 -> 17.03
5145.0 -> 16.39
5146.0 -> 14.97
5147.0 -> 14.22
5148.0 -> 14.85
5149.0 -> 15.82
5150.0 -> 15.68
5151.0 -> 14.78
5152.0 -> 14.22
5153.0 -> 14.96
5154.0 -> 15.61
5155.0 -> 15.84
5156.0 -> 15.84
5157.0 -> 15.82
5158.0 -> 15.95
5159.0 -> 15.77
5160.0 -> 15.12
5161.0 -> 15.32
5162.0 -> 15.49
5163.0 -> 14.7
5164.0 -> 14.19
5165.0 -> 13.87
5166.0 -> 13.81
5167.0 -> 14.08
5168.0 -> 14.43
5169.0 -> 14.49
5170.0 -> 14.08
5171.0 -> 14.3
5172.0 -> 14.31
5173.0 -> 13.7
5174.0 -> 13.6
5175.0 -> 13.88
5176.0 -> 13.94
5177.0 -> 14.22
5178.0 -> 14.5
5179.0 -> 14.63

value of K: -0.07 mag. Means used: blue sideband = 17.2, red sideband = 16.9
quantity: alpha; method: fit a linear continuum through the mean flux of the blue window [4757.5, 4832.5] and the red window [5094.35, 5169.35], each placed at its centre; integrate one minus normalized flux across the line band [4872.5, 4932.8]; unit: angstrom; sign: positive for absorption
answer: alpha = -1.9 angstrom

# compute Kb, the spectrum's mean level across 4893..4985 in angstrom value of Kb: 18.2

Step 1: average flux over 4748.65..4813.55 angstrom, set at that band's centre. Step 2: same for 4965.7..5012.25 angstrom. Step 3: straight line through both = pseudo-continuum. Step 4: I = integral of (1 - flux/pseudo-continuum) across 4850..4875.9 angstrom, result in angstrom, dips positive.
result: 2.49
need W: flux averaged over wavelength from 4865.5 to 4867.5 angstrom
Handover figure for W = 15.5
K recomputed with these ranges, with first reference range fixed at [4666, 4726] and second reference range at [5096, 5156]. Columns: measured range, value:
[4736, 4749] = -0.111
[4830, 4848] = -0.061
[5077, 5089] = -0.007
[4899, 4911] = -0.114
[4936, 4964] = -0.059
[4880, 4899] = -0.077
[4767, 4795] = -0.061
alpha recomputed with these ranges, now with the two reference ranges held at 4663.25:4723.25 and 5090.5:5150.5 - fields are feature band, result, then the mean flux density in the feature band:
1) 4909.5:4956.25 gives -4.2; 18.3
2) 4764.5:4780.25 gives -1.0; 18.1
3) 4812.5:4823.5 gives -1.5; 19.2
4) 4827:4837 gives -0.8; 18.2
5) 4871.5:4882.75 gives 0.0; 16.9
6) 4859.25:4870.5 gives 0.6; 15.9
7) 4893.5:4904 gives -1.5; 19.2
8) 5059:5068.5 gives -0.7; 17.7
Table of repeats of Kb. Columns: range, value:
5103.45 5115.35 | 16.1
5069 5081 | 17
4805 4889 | 17.6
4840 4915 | 17.5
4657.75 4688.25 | 16.8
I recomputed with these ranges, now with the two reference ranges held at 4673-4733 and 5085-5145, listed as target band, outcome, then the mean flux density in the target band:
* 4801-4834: -3.3 angstrom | 18.9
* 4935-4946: -0.9 angstrom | 18.3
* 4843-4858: 0.1 angstrom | 17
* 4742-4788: -2.0 angstrom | 18.1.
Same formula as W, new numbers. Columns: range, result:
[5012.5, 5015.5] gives 16.8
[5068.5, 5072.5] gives 18.5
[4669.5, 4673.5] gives 15.9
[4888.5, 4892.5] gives 17.7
